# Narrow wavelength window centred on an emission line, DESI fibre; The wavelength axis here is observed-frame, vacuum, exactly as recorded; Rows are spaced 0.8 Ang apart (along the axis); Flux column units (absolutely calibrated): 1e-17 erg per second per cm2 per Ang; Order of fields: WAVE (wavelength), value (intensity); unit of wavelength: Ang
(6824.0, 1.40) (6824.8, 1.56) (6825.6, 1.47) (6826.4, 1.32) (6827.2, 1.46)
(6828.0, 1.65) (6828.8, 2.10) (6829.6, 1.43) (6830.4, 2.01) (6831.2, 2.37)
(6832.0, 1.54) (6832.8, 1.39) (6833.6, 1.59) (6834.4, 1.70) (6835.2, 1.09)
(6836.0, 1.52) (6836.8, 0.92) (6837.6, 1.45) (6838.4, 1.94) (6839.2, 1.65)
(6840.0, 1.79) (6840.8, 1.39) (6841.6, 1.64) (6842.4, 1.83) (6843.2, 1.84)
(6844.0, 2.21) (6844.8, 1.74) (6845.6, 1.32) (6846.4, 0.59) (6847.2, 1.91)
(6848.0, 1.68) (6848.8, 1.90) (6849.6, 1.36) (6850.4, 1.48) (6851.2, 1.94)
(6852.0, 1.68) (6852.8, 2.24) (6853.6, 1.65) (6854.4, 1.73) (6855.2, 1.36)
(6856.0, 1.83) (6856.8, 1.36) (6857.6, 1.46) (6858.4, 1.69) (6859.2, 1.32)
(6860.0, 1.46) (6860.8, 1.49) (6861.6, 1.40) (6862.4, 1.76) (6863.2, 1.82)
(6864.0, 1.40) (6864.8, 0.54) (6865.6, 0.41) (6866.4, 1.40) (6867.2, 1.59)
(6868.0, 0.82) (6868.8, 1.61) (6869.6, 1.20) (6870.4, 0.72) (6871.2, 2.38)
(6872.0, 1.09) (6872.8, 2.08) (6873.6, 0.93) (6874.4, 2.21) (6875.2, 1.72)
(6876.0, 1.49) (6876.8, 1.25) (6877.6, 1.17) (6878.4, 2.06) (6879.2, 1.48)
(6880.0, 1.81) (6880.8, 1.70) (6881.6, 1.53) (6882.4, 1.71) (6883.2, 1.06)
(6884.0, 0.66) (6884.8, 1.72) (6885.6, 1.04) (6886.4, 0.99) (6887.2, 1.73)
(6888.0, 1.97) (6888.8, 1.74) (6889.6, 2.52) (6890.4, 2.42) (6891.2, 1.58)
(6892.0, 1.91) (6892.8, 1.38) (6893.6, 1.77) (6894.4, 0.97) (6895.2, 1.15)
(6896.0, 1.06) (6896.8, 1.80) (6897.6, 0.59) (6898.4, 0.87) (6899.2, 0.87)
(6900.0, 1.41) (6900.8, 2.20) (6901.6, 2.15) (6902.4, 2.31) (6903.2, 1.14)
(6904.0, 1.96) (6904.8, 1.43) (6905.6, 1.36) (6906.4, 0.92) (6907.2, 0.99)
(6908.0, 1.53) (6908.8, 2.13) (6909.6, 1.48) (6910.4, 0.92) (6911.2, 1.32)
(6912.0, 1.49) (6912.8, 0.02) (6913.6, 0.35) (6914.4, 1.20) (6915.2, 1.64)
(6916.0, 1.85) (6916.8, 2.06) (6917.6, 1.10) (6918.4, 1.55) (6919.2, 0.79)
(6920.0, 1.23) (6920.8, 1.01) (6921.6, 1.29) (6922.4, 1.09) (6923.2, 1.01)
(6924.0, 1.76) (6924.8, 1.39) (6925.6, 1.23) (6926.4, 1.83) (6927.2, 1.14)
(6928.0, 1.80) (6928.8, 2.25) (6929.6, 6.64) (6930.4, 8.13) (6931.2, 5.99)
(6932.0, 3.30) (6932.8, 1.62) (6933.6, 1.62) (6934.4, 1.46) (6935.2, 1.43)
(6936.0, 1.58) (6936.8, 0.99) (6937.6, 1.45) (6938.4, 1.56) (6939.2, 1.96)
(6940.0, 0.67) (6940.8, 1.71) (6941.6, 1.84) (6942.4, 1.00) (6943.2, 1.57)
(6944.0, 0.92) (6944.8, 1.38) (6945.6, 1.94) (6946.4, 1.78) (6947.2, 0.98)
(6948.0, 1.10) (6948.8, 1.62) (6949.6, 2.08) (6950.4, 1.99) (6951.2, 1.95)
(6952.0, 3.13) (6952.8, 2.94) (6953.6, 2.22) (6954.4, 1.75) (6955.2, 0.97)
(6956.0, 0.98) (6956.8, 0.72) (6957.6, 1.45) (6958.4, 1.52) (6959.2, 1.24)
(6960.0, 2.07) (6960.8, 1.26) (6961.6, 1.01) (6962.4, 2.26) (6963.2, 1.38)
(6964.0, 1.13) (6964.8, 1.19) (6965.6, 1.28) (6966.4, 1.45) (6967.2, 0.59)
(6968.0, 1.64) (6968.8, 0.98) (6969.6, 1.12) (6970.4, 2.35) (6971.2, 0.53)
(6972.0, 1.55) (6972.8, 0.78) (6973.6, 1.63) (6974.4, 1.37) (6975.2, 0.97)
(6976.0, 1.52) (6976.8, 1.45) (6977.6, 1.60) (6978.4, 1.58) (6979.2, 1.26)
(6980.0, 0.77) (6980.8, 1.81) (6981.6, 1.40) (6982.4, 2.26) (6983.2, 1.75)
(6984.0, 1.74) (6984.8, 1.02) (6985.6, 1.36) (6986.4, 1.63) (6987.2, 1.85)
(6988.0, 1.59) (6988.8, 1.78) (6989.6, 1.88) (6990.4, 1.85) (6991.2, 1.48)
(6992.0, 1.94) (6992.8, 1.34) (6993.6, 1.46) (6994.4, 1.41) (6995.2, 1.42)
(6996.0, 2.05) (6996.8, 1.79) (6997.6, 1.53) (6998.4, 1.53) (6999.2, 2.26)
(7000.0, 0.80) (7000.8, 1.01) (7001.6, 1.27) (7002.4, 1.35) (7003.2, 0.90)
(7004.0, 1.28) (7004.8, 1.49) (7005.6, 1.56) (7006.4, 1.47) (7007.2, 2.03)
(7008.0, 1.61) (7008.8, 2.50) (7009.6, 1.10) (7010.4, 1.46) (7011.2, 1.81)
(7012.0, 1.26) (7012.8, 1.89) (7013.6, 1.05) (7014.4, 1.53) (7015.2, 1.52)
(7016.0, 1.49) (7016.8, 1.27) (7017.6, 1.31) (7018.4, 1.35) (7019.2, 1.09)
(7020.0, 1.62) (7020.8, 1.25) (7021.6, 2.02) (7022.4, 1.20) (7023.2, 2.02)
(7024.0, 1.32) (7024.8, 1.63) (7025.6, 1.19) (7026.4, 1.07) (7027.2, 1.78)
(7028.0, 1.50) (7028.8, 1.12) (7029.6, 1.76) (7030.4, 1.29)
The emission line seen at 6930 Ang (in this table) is H-alpha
